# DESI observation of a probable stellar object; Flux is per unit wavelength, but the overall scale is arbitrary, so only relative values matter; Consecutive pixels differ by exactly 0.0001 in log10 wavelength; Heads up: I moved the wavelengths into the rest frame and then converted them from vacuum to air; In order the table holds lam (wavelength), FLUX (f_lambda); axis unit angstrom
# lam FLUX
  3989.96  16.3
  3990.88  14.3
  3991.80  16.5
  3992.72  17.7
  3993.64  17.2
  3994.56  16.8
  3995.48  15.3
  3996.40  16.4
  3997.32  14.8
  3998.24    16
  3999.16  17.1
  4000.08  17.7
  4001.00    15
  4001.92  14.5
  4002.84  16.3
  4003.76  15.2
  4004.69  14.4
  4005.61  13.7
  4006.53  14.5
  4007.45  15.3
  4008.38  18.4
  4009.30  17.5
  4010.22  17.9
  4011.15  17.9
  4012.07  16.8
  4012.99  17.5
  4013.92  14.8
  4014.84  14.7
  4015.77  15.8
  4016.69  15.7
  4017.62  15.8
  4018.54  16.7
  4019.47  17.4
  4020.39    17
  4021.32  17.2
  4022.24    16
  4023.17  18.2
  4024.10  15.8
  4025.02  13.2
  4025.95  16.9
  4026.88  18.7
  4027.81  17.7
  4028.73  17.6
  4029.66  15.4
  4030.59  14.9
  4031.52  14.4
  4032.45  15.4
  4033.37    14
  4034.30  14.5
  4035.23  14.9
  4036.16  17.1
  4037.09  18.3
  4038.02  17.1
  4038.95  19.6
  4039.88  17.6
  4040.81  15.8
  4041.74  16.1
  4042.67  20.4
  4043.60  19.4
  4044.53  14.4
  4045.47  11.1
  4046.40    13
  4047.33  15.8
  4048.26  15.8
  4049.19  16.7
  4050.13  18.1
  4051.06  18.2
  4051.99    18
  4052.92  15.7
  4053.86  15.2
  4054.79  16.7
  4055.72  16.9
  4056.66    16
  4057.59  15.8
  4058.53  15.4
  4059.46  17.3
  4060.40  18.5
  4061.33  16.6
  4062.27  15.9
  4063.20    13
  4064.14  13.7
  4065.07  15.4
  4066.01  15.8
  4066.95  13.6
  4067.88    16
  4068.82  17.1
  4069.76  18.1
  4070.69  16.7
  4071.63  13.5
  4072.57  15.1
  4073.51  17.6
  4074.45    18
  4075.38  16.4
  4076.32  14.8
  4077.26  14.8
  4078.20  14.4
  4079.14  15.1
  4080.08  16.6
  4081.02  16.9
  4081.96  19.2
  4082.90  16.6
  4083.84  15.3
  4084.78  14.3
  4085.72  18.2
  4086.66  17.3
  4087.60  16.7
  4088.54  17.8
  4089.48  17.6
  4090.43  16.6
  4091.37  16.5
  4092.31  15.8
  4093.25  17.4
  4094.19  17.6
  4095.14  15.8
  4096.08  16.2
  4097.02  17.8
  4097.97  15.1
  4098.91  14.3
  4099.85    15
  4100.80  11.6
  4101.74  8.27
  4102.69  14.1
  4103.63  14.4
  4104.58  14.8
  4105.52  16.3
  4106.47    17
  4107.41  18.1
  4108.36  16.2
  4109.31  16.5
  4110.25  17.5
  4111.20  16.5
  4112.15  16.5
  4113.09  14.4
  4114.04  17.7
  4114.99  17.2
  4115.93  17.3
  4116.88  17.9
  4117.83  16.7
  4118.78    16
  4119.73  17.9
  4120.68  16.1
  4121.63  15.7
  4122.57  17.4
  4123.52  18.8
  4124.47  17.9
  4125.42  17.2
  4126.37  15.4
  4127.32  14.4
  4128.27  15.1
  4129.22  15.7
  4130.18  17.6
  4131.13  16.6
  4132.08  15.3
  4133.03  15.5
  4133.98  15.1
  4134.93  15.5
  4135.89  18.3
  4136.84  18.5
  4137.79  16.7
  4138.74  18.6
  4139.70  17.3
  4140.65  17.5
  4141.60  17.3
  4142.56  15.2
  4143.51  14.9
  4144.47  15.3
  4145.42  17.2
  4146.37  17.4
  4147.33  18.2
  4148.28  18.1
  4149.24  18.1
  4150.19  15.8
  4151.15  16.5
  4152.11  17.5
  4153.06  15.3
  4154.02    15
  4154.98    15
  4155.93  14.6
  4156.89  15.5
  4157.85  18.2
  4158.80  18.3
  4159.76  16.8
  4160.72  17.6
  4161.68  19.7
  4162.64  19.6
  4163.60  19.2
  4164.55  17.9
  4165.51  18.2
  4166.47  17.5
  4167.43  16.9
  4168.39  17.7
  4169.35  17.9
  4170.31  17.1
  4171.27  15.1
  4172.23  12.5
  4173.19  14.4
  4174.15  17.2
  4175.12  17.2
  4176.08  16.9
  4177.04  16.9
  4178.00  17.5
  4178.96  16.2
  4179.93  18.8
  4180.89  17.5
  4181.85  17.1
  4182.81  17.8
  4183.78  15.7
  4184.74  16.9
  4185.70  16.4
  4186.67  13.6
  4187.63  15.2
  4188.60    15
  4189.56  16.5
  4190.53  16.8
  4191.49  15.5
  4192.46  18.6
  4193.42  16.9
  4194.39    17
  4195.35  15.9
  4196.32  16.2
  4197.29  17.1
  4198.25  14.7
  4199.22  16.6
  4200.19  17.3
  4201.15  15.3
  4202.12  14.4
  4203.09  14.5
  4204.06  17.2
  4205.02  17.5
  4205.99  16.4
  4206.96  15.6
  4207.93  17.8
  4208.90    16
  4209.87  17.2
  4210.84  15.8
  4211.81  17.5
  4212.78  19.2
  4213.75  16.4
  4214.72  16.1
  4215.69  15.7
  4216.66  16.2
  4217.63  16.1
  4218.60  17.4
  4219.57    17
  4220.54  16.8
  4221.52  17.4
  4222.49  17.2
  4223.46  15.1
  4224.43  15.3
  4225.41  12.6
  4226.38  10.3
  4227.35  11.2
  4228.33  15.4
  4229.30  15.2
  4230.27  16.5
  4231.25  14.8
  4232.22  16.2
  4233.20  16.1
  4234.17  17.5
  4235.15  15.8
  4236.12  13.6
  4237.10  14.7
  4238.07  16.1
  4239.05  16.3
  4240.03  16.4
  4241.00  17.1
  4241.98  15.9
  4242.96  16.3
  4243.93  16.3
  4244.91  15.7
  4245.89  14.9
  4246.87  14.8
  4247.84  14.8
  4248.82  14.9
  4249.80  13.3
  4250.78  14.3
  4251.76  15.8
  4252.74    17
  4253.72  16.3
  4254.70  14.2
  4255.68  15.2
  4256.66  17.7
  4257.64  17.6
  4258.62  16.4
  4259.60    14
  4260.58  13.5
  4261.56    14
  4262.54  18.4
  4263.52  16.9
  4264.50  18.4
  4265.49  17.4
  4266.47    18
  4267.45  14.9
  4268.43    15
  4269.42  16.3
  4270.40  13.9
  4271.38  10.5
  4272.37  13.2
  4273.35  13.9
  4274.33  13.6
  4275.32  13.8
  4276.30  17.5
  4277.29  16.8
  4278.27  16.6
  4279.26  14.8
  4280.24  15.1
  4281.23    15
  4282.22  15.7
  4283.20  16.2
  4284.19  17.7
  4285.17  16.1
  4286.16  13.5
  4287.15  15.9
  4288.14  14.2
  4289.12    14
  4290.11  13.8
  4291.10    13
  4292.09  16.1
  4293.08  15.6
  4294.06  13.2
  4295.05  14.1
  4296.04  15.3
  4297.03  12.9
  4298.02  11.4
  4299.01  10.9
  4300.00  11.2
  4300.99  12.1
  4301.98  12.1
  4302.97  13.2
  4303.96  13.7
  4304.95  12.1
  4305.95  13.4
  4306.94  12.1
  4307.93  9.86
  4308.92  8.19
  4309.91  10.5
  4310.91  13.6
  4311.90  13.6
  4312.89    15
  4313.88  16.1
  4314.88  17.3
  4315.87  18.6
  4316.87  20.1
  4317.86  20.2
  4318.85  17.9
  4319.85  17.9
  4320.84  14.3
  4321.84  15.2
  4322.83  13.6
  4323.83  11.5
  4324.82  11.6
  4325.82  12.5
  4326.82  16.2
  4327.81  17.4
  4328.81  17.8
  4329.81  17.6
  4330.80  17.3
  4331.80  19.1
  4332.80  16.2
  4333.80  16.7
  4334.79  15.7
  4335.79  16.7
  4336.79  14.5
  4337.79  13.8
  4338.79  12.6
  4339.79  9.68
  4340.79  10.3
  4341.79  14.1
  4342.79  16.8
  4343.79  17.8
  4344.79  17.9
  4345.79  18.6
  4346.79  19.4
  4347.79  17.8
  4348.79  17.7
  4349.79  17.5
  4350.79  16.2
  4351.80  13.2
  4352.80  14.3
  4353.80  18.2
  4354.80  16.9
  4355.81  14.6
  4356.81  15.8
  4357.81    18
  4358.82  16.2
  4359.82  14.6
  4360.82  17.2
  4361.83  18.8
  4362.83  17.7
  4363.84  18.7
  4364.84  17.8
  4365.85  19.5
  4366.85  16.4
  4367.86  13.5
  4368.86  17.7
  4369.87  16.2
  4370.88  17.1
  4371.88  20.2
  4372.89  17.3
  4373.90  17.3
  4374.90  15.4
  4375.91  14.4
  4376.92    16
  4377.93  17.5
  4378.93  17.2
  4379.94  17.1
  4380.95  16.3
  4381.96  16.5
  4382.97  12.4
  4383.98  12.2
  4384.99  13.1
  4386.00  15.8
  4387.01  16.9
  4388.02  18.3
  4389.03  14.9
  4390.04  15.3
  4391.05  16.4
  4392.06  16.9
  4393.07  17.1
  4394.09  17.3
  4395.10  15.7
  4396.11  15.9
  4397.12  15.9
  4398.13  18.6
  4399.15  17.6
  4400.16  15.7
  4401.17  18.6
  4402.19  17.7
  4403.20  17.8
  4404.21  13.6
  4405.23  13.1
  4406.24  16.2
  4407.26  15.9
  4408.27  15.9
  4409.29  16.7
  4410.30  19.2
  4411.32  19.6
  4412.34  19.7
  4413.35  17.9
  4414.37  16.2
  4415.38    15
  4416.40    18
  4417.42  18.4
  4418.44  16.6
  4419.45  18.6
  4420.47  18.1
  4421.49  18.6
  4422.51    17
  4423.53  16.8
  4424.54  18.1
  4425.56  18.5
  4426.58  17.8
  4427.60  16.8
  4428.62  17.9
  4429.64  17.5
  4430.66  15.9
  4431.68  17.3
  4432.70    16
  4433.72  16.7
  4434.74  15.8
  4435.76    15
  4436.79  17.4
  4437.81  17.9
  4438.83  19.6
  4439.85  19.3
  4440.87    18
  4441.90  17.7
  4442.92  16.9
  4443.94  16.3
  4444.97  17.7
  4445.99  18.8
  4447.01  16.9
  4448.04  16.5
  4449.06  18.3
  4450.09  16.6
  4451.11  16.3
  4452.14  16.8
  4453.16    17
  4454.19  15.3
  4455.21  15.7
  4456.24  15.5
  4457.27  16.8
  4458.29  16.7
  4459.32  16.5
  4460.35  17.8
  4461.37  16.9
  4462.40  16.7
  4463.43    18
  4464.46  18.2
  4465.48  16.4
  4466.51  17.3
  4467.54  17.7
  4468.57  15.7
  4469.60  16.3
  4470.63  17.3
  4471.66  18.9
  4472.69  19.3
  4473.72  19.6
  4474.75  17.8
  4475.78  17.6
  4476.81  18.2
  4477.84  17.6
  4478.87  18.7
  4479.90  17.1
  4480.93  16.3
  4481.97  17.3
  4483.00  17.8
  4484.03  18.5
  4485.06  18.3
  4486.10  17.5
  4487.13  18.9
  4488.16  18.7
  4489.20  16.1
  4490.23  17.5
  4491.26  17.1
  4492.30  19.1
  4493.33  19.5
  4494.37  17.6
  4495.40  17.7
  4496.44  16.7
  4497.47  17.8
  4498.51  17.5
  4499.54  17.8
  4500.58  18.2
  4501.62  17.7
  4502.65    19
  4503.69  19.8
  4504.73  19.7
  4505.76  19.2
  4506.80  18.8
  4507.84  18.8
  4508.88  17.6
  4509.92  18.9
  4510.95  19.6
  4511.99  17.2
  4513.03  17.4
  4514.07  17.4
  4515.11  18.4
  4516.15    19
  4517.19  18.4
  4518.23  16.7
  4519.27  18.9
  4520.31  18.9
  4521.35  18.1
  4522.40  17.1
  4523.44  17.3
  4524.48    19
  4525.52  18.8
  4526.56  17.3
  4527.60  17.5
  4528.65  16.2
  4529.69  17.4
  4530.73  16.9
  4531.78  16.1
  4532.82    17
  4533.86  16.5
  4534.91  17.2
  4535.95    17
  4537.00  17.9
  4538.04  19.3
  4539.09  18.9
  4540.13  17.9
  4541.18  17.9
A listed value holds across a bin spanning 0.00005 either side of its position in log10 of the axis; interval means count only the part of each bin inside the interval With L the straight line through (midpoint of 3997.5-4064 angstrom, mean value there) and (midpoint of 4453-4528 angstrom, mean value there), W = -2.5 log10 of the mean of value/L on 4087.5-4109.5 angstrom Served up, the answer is 0.05 mag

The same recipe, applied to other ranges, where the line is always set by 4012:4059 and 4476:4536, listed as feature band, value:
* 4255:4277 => 0.11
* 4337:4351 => 0.11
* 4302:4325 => 0.20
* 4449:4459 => 0.08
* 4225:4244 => 0.12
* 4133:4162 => -0.01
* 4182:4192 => 0.06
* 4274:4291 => 0.13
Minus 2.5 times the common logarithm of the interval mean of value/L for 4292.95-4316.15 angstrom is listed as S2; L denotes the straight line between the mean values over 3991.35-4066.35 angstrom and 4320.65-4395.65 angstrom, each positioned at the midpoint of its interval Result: 0.22 mag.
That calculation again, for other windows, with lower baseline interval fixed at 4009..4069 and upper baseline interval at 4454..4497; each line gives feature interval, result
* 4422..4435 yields 0.016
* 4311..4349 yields 0.075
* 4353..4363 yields 0.030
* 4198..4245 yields 0.057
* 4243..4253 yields 0.113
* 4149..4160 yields 0.016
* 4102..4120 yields 0.007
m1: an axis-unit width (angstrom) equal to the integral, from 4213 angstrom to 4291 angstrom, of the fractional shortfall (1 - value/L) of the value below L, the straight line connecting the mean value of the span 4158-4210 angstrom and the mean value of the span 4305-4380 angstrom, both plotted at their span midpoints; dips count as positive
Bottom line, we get 4.3 angstrom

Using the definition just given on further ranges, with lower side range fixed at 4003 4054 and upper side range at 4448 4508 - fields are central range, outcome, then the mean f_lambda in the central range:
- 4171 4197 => 0.6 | 16.4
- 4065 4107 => 1.5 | 15.9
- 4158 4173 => -0.7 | 17.4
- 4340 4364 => 1.1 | 16.5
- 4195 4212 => 0.6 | 16.3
